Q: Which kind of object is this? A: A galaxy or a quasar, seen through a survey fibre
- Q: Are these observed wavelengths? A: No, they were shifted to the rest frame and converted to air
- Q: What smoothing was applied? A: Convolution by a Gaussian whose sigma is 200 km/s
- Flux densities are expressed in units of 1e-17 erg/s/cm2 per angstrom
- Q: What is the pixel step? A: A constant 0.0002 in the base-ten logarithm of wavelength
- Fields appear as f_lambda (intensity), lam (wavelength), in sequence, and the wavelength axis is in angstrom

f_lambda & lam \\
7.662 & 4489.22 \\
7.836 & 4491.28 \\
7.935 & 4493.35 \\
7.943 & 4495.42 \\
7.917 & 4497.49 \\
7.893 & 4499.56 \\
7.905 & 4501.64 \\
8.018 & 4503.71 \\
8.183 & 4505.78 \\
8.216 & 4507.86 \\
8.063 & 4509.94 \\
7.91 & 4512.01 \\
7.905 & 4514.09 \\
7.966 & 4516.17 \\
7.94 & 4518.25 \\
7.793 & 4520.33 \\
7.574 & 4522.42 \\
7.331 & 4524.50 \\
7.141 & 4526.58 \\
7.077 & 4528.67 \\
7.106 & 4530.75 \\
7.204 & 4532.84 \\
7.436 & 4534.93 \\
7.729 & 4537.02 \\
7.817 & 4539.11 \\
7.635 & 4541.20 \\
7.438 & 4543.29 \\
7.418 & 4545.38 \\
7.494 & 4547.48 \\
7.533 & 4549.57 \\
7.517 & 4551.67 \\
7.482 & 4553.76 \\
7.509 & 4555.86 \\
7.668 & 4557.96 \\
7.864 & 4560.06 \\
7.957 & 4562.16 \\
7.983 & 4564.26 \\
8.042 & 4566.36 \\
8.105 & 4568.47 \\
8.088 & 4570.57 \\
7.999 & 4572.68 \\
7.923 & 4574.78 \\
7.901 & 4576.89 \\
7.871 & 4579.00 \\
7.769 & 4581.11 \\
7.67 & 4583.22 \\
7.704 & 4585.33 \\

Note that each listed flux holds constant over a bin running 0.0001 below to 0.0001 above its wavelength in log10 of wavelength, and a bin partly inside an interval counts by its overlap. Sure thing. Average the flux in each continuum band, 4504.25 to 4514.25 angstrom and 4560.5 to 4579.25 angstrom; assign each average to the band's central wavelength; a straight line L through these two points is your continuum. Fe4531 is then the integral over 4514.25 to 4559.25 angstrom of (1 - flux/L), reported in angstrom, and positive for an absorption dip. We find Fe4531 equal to 2.8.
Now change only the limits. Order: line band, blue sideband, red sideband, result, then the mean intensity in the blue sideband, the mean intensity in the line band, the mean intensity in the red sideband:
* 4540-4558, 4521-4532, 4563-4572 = 0.41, 7.26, 7.52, 8.05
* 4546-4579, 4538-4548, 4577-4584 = -0.51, 7.56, 7.8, 7.79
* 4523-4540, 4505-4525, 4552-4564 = 1.01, 7.9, 7.36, 7.71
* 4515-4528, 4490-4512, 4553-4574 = 0.55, 7.99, 7.61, 7.88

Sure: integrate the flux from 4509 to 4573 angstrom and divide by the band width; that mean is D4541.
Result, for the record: 7.66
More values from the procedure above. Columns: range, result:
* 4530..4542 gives 7.49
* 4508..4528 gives 7.74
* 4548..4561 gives 7.59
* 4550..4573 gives 7.82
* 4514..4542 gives 7.53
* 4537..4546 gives 7.61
